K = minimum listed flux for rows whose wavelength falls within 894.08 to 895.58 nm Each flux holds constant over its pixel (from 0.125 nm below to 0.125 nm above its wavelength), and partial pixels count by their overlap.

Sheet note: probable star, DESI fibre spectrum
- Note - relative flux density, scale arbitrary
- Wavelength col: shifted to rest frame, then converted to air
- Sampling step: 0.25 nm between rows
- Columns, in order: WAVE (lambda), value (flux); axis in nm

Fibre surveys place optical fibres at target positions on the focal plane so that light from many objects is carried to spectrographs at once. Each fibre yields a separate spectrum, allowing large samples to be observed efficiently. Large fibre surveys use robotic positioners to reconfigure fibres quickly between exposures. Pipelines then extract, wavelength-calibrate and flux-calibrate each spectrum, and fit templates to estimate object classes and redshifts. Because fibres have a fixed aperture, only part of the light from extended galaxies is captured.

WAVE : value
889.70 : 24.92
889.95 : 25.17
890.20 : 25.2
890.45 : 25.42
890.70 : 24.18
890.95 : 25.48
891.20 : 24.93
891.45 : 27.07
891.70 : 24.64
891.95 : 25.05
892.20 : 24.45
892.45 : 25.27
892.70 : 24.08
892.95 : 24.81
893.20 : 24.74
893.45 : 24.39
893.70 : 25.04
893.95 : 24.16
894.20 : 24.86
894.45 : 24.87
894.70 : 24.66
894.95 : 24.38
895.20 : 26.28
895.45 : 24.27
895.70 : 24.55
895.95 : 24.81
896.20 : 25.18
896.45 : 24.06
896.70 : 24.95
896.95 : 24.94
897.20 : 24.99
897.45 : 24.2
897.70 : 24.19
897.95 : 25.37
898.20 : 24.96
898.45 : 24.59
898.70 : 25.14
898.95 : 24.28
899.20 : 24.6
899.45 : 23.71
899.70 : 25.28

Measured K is 24.27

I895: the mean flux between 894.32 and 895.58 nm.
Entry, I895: 24.9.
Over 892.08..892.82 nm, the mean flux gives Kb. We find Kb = 24.6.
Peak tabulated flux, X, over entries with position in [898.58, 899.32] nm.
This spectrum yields 25.14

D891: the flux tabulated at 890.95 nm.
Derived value 25.48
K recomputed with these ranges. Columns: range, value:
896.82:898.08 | 24.19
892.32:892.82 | 24.08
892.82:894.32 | 24.16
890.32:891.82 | 24.18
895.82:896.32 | 24.81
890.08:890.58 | 25.2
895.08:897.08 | 24.06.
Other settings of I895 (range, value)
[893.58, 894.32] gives 24.7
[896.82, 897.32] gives 25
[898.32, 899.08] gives 24.7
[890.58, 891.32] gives 24.9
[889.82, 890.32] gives 25.2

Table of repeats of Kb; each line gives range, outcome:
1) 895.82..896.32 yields 25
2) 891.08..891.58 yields 26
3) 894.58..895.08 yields 24.5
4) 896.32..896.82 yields 24.5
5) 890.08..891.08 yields 25.1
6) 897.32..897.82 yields 24.2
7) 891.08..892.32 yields 25.2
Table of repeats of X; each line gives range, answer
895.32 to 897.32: 25.18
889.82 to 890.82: 25.42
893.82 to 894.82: 24.87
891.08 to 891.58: 27.07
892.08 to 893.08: 25.27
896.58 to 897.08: 24.95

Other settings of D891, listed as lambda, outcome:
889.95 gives 25.17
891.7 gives 24.64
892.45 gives 25.27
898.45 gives 24.59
